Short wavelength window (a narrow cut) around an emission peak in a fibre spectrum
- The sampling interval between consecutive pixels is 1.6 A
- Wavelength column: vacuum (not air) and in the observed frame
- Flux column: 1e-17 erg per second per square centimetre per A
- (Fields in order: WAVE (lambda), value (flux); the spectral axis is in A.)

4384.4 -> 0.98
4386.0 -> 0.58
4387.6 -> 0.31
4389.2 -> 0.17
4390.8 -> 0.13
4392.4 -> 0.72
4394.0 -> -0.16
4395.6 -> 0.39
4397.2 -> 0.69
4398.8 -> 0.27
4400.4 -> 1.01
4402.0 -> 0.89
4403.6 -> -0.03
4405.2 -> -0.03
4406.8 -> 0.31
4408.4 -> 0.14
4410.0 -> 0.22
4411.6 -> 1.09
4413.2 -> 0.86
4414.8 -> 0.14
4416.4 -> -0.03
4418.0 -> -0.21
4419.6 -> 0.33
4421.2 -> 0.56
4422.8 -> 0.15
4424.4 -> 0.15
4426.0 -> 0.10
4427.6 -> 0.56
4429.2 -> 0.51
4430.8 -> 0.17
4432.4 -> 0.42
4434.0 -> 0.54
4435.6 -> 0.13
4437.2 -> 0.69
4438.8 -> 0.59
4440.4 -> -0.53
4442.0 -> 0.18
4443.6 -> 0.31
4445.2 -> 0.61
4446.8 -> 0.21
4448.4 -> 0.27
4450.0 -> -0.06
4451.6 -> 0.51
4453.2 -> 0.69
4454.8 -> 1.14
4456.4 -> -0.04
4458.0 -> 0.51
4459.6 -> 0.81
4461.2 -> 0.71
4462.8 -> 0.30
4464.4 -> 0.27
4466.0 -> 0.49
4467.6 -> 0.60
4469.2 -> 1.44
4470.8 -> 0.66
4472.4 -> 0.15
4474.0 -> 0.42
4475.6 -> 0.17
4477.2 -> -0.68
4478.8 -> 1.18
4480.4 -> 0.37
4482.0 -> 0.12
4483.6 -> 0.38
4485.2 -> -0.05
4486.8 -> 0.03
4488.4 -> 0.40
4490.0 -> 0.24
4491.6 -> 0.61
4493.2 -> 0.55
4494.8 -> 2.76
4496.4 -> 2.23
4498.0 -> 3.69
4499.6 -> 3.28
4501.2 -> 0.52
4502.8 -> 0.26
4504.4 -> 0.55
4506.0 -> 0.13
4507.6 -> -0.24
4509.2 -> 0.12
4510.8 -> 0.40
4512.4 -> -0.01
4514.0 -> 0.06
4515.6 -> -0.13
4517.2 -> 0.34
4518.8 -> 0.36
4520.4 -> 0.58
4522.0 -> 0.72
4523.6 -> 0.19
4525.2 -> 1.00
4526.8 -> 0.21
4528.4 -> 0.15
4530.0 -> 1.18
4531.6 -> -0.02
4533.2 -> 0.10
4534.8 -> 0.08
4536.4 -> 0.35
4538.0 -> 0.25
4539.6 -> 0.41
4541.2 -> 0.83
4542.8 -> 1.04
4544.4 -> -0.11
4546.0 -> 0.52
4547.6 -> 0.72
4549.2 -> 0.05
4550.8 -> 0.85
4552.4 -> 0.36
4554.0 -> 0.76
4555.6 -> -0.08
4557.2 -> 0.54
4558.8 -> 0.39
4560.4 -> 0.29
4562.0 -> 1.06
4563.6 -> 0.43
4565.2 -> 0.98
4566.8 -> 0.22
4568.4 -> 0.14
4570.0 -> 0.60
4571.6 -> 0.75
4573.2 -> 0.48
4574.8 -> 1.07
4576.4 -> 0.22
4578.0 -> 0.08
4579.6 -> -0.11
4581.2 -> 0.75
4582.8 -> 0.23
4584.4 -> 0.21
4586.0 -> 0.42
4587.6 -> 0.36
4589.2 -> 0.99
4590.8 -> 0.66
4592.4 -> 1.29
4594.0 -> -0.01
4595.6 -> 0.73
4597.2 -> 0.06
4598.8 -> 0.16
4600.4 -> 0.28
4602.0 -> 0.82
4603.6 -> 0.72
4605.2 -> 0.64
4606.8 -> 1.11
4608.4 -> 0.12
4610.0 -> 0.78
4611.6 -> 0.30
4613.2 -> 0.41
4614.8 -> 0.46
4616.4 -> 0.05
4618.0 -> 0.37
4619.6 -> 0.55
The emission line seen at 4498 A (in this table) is [O II] 3727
